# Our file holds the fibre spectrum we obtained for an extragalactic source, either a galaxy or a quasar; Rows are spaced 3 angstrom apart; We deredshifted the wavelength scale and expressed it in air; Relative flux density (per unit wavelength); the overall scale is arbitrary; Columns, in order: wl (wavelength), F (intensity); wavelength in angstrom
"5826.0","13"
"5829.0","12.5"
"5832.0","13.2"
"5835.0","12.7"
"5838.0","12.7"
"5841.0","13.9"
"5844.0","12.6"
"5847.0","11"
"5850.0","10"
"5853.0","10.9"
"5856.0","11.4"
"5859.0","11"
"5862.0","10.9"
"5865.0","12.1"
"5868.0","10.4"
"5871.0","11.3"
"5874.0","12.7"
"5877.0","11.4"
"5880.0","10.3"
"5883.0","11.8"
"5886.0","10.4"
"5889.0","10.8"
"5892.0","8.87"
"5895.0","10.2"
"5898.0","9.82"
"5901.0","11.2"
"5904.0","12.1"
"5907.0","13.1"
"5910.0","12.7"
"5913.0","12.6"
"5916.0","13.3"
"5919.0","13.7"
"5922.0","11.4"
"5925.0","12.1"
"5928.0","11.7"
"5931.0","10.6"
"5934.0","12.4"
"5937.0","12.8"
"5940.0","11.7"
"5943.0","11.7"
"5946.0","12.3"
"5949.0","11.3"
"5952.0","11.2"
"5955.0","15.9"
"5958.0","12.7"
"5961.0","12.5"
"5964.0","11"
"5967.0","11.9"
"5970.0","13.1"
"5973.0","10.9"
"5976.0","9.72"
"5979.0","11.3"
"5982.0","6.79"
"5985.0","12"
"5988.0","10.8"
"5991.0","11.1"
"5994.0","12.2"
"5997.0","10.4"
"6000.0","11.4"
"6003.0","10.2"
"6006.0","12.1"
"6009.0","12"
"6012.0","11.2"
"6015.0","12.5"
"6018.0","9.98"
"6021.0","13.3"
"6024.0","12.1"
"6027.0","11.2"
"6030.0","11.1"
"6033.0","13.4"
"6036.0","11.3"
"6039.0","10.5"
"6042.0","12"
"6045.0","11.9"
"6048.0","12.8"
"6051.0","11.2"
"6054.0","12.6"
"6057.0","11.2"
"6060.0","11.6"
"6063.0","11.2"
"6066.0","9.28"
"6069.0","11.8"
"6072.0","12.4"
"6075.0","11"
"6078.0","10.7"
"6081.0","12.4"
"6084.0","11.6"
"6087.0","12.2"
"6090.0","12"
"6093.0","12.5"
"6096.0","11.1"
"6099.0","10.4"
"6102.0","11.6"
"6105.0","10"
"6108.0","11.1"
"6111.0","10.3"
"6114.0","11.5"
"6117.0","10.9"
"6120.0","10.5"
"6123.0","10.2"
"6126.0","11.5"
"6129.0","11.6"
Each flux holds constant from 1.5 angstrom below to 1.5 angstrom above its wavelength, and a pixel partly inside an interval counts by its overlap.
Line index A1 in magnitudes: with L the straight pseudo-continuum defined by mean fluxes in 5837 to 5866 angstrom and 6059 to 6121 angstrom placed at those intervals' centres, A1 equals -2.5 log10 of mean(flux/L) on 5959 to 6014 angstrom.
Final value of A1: 0.02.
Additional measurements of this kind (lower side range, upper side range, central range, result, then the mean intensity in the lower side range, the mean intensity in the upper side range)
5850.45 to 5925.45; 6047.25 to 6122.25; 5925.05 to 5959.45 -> -0.07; 11.4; 11.3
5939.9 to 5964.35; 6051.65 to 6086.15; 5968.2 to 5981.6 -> 0.12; 12.3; 11.4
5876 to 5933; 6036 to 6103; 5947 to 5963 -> -0.10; 11.5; 11.5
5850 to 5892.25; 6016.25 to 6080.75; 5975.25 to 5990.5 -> 0.12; 11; 11.6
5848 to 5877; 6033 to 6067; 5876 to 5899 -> 0.08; 11.2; 11.5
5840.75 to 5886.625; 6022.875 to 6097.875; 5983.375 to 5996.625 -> 0.01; 11.3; 11.6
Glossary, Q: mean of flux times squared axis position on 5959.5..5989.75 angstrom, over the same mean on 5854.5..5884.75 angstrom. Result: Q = 1.0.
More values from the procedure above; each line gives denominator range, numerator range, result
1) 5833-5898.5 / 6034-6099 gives 1.10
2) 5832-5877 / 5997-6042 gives 1.04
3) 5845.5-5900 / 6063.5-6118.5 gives 1.12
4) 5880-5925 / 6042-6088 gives 1.06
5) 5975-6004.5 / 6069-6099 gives 1.14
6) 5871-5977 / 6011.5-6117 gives 1.02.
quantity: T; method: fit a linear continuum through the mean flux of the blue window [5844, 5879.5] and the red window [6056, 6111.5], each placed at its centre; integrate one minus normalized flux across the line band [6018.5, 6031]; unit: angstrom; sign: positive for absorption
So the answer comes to -0.6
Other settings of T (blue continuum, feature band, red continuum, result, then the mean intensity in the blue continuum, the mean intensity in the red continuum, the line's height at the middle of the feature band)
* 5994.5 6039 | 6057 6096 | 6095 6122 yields -1.6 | 11.6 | 10.8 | 11.1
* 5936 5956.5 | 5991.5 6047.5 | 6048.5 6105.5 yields 1.2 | 12.4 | 11.5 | 11.9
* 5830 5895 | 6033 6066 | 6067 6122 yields -0.8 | 11.4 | 11.3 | 11.3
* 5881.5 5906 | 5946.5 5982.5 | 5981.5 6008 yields -2.7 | 10.7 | 11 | 10.9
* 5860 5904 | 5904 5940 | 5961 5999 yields -4.6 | 10.9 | 11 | 11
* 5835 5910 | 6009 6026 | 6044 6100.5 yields -0.5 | 11.3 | 11.6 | 11.5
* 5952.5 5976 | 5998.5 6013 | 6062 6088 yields 0.7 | 12.3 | 11.4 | 12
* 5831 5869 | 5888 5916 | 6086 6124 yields 0.6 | 11.8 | 11.1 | 11.6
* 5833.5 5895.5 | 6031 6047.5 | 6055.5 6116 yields -0.8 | 11.3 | 11.3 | 11.3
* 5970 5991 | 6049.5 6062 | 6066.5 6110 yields -0.5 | 10.5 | 11.4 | 11.1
